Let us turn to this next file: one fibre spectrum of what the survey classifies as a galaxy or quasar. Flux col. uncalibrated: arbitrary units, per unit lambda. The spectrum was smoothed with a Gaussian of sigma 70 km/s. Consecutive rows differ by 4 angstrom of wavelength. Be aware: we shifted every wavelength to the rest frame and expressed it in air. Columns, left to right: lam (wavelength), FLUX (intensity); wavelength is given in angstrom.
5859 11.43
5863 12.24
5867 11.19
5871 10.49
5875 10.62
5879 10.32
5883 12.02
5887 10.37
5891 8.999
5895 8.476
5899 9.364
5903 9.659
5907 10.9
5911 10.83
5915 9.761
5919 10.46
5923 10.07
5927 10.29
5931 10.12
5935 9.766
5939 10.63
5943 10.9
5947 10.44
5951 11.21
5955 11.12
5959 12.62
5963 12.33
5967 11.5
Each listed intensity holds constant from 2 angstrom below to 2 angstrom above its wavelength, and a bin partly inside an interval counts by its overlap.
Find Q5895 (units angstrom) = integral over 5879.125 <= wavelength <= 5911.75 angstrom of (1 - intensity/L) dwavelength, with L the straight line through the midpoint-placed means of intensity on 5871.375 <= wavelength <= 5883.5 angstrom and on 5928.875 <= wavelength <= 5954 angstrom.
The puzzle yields 2.0 angstrom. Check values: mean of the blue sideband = 10.8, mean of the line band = 10.1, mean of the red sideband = 10.5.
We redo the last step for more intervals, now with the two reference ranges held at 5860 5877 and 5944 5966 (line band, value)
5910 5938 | 2.96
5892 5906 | 2.48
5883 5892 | 0.76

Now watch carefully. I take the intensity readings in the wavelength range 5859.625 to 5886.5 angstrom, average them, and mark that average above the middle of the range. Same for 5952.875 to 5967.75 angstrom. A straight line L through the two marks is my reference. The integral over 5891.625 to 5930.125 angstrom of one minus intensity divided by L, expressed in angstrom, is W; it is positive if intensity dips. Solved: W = 5.1 angstrom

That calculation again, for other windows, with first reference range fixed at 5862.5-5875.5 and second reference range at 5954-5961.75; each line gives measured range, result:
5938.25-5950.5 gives 1.18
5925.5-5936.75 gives 1.60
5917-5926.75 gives 1.14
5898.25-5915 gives 1.85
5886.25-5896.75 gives 1.98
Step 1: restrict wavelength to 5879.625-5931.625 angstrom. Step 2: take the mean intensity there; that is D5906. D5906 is 10.1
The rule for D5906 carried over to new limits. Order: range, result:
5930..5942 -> 10.2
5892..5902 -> 9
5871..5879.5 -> 10.5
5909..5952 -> 10.4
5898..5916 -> 10.2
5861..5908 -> 10.4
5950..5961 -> 11.7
